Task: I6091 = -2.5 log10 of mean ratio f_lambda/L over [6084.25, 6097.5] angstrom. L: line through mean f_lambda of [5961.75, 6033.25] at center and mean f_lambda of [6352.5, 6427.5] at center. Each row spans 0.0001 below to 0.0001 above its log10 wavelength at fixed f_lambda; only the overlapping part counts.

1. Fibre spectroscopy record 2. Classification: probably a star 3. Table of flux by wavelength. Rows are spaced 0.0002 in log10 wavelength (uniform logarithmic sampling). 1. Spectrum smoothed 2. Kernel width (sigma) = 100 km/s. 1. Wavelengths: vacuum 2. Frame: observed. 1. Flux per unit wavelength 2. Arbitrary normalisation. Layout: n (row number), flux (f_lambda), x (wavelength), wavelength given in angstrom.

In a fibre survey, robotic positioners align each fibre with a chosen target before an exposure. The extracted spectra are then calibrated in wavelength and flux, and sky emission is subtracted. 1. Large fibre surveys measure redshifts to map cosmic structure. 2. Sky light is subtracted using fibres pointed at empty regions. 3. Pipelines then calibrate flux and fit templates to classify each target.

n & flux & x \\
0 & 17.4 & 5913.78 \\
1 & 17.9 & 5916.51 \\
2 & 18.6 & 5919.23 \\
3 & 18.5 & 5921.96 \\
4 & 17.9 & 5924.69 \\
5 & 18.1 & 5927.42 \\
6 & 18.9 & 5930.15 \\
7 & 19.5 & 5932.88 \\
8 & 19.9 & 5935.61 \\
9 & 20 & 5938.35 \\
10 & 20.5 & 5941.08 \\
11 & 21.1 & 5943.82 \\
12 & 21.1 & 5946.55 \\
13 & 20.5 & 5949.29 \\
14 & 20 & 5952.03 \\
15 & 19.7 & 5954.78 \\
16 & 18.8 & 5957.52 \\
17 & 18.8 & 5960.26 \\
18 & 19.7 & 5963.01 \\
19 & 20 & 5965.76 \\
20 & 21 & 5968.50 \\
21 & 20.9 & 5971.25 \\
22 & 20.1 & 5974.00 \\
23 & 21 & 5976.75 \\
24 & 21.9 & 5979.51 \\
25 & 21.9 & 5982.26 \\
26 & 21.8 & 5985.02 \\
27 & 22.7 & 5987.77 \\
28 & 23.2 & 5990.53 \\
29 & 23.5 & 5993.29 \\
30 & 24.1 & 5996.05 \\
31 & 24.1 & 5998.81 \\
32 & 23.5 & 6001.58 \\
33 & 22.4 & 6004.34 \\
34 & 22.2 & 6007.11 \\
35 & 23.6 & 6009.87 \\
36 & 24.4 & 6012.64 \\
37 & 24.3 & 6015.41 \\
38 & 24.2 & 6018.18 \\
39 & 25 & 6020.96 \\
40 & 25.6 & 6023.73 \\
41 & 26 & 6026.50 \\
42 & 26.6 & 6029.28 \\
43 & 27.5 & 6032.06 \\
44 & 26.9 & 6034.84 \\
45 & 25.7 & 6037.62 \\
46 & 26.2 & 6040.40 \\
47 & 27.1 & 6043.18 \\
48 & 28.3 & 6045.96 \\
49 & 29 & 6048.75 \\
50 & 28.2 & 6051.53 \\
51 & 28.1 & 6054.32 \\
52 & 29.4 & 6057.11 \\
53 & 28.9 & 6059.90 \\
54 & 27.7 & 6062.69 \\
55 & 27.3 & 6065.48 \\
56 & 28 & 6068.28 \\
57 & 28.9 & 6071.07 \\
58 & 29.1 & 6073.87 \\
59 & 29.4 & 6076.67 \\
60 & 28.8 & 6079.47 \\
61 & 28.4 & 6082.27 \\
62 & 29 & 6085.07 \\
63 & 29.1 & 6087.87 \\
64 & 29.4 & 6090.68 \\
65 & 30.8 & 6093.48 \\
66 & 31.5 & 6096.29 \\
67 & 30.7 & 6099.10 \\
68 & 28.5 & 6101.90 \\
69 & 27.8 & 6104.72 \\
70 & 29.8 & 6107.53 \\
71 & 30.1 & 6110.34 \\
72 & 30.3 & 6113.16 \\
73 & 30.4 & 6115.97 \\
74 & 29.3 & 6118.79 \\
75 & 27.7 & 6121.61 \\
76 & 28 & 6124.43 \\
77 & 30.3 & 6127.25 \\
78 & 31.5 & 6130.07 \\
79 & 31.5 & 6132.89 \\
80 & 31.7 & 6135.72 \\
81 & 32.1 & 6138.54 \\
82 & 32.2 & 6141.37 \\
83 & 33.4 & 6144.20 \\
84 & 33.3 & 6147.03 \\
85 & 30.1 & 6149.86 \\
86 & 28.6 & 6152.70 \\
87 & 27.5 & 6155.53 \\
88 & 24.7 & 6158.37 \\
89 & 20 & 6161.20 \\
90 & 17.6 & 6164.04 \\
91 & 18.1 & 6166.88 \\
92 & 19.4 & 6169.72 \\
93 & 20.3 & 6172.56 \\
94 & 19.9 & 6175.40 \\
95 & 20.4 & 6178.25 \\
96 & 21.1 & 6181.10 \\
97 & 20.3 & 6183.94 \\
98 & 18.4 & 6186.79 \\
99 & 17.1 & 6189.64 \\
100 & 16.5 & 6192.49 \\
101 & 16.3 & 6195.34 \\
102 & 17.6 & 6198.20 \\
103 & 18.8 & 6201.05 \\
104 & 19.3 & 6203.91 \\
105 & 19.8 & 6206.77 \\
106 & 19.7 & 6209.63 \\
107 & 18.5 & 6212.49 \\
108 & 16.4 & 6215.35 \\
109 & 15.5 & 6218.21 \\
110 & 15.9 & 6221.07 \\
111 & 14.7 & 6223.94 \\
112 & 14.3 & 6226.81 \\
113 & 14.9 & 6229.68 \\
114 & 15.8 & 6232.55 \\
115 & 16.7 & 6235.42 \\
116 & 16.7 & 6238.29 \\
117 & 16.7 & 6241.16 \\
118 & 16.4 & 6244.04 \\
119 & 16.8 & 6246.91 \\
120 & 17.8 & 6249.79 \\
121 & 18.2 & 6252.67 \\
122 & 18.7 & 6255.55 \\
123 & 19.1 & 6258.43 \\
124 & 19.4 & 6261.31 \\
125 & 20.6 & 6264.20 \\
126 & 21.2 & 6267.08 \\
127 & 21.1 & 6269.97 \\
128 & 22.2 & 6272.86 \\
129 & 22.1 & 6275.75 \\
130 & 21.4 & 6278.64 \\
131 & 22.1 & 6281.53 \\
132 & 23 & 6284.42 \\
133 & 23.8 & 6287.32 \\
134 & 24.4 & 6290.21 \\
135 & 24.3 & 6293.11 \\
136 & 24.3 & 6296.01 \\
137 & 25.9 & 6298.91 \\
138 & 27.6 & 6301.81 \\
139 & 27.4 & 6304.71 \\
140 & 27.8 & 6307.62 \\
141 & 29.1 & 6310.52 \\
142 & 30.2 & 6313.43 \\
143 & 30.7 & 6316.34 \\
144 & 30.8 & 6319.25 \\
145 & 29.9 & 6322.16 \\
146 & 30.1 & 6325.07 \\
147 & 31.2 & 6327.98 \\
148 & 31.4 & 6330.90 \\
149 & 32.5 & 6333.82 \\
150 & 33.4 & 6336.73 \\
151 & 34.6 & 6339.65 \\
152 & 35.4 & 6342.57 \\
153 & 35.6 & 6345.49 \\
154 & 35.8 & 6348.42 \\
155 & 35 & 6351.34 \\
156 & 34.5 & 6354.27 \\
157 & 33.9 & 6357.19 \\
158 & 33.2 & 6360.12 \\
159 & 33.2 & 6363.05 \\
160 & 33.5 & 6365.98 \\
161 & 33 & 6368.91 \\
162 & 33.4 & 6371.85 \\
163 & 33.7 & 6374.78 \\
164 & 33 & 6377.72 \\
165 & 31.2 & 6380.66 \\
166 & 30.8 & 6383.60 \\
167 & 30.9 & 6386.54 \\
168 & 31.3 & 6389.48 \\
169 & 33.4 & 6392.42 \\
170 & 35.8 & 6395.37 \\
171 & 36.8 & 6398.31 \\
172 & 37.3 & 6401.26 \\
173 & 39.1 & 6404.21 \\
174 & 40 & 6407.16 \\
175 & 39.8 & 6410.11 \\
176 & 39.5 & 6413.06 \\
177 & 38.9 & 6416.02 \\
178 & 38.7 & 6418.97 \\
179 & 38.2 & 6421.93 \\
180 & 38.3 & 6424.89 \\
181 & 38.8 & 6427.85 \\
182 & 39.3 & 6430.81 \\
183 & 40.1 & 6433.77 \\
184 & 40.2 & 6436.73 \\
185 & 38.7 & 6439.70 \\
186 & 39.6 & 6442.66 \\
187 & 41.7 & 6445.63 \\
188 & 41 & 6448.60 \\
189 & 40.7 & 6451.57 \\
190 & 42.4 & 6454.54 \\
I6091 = -0.15 mag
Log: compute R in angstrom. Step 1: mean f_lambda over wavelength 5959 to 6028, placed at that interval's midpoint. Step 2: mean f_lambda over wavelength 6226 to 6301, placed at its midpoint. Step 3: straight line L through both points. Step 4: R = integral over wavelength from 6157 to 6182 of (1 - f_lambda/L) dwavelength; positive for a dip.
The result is 1.0 angstrom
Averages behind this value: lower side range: 22.7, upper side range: 20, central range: 20.1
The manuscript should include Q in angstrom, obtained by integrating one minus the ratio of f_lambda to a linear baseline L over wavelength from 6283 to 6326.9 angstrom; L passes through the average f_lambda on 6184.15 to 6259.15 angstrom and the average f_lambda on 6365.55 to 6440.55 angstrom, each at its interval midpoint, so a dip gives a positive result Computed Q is -2.2 angstrom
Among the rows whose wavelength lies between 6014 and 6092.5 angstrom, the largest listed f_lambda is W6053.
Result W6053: 29.4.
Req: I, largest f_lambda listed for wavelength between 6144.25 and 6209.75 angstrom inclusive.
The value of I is 33.3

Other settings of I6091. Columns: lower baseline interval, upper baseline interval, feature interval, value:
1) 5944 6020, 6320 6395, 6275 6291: 0.33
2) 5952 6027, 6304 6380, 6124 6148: -0.19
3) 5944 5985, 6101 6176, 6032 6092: -0.15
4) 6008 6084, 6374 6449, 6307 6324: 0.16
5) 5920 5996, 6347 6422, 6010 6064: -0.15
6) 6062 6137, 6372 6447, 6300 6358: 0.11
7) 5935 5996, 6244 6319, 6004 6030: -0.15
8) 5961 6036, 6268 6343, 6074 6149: -0.21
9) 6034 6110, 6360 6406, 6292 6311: 0.22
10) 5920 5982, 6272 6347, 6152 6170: 0.12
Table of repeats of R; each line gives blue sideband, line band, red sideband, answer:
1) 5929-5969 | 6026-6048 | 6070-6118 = -1.0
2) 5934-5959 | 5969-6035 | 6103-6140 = -0.6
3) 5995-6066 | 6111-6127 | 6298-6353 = -1.0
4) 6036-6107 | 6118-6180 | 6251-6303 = -0.9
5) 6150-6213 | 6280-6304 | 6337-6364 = 4.1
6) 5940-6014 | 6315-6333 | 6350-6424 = 1.3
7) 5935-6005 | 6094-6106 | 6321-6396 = -2.2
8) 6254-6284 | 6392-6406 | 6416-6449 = -0.5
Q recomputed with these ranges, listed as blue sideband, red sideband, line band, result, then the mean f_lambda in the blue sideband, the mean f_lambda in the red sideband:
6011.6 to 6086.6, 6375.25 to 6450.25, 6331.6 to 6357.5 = 0.7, 27.4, 37.3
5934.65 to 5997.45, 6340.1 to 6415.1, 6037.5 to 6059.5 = -3.9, 21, 34.8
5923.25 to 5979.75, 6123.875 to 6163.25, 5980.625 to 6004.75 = -1.2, 19.9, 29.5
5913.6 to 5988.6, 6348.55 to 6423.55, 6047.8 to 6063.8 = -3.3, 20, 35.1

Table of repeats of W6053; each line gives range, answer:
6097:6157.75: 33.4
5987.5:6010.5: 24.1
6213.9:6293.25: 24.4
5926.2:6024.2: 25.6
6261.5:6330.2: 31.2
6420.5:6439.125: 40.2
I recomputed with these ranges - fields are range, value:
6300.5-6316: 30.2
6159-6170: 20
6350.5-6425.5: 40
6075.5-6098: 31.5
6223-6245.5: 16.7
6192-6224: 19.8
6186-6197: 18.4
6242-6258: 18.7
